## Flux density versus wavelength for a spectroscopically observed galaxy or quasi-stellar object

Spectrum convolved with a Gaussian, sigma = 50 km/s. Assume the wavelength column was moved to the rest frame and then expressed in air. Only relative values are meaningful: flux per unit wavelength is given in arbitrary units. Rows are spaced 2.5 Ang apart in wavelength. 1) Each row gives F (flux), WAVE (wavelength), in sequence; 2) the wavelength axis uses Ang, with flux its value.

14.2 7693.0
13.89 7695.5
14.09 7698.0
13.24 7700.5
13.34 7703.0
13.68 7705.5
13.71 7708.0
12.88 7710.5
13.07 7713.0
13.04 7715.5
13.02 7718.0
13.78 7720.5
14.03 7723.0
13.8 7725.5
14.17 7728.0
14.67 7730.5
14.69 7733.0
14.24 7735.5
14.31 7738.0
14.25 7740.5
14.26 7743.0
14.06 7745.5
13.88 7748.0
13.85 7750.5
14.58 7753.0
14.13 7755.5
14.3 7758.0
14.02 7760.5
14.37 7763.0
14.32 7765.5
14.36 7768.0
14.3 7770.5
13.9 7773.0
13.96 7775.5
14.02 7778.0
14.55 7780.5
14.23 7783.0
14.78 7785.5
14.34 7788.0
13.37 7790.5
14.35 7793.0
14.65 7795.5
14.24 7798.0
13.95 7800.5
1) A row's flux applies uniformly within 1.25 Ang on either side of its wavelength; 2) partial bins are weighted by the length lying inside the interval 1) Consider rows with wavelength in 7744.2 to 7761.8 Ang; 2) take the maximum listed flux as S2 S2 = 14.58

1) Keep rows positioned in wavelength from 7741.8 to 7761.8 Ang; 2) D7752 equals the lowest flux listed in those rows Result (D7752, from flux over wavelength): 13.85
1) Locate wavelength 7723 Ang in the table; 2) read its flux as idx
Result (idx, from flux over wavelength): 14.03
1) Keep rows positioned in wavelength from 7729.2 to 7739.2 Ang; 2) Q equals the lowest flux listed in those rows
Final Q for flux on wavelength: 14.24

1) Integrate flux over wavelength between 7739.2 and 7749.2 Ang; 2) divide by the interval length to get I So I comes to 14.1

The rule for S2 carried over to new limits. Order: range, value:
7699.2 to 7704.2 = 13.34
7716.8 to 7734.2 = 14.69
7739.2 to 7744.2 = 14.26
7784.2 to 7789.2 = 14.78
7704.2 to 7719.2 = 13.71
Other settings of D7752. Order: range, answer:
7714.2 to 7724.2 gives 13.02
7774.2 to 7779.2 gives 13.96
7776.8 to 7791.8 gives 13.37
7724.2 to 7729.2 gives 13.8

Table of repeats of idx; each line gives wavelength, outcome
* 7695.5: 13.89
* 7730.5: 14.67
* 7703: 13.34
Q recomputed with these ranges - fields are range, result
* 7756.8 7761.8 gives 14.02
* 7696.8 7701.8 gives 13.24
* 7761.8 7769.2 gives 14.32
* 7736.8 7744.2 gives 14.25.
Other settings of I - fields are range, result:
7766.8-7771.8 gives 14.3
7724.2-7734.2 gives 14.3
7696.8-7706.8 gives 13.6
